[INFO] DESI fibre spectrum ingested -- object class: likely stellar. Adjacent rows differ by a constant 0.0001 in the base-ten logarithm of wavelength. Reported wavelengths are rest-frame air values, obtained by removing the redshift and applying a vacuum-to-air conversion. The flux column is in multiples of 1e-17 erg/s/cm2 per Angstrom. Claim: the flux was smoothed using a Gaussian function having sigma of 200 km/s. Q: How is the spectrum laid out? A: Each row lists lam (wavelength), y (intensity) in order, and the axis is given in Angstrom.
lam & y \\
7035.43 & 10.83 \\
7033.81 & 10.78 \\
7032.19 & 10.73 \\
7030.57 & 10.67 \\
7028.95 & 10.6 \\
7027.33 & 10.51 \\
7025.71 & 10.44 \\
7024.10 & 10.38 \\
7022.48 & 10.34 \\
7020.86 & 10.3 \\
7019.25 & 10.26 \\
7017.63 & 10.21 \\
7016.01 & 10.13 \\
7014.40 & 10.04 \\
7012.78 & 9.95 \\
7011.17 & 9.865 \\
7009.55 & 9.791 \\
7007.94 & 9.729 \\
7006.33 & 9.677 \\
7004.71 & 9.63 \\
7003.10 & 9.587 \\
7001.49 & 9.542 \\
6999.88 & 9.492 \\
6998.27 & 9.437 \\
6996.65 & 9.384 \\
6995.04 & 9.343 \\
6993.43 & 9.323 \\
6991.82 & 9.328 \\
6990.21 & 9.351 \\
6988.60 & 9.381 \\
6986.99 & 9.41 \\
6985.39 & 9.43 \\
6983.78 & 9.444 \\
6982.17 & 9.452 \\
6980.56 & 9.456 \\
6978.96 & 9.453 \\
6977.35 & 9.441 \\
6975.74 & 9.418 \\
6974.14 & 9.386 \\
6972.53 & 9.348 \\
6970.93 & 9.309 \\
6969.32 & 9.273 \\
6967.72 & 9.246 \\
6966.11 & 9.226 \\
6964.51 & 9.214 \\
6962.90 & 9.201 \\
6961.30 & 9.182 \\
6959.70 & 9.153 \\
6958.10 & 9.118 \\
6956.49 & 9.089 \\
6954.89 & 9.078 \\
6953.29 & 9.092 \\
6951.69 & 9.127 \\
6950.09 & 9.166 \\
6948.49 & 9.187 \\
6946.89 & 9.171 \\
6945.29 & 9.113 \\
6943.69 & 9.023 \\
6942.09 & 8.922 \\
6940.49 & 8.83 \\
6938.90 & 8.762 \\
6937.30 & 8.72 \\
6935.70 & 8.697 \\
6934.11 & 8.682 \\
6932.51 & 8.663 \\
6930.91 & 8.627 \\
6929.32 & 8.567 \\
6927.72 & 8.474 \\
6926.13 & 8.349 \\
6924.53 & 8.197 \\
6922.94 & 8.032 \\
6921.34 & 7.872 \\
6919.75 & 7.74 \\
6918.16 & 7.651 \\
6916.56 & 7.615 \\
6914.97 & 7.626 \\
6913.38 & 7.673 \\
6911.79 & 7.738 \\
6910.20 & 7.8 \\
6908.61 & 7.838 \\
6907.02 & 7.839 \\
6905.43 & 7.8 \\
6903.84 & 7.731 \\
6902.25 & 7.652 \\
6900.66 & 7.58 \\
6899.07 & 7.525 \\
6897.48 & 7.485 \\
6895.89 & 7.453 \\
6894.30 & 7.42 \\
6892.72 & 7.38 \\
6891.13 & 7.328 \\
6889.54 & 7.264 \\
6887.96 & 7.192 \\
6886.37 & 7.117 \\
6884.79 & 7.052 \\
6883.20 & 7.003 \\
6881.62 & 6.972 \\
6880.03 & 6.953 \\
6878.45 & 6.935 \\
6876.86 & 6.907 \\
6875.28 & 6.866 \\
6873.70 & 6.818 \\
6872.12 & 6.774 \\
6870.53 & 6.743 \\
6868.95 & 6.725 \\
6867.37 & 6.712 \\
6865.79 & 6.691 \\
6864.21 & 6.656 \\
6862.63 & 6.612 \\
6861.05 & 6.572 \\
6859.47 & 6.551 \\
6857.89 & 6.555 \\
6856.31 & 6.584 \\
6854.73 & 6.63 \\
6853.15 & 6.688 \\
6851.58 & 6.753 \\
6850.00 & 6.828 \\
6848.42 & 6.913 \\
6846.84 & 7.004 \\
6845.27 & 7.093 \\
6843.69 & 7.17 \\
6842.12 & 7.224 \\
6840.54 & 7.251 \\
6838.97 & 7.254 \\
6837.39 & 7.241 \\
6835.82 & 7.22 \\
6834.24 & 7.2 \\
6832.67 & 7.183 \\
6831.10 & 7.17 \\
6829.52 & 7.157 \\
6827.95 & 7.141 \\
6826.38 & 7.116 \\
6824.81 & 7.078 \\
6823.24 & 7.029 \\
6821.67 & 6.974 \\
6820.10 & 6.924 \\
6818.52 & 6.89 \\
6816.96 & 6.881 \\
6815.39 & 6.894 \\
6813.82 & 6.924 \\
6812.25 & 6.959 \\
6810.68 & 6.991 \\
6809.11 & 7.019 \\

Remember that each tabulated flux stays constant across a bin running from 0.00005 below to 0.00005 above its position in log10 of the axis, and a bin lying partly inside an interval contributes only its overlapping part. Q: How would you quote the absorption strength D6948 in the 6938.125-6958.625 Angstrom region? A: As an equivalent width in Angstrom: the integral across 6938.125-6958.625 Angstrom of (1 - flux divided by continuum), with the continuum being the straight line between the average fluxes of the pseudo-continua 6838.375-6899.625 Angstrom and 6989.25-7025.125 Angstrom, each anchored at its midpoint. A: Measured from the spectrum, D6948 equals -1.1 Angstrom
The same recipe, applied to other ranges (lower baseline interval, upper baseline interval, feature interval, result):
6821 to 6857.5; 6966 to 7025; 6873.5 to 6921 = 3.5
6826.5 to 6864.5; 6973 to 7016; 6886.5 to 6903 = 0.8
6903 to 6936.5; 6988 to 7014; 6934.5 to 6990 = -2.2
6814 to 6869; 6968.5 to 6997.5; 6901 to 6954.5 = 0.5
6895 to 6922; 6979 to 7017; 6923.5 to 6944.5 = -1.1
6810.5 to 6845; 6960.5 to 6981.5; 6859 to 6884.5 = 3.2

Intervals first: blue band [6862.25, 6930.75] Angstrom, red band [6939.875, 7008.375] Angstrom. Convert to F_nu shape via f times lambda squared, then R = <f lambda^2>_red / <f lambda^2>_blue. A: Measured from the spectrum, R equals 1.28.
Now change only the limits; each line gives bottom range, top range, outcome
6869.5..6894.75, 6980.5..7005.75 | 1.38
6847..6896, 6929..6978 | 1.35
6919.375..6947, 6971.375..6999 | 1.11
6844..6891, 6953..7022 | 1.44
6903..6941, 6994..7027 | 1.24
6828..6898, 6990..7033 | 1.48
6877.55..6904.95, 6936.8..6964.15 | 1.26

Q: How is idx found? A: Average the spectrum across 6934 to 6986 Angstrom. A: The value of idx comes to 9.17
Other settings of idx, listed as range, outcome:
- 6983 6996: 9.38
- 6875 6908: 7.32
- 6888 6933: 7.8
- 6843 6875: 6.75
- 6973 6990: 9.42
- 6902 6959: 8.43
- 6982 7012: 9.51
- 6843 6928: 7.24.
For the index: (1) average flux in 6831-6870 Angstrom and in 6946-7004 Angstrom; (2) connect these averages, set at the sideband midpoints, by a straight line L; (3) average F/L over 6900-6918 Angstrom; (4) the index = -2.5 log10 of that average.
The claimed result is 0.04 mag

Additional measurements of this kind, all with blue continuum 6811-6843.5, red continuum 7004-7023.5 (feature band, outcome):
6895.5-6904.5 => 0.090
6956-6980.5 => 0.001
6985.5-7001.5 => 0.032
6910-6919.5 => 0.103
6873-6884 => 0.142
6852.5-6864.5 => 0.149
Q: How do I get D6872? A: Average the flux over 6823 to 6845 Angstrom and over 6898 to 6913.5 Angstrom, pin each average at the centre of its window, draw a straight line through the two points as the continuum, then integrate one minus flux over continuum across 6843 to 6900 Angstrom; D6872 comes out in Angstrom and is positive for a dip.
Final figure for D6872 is 3.9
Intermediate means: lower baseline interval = 7.18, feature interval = 6.94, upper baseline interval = 7.72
